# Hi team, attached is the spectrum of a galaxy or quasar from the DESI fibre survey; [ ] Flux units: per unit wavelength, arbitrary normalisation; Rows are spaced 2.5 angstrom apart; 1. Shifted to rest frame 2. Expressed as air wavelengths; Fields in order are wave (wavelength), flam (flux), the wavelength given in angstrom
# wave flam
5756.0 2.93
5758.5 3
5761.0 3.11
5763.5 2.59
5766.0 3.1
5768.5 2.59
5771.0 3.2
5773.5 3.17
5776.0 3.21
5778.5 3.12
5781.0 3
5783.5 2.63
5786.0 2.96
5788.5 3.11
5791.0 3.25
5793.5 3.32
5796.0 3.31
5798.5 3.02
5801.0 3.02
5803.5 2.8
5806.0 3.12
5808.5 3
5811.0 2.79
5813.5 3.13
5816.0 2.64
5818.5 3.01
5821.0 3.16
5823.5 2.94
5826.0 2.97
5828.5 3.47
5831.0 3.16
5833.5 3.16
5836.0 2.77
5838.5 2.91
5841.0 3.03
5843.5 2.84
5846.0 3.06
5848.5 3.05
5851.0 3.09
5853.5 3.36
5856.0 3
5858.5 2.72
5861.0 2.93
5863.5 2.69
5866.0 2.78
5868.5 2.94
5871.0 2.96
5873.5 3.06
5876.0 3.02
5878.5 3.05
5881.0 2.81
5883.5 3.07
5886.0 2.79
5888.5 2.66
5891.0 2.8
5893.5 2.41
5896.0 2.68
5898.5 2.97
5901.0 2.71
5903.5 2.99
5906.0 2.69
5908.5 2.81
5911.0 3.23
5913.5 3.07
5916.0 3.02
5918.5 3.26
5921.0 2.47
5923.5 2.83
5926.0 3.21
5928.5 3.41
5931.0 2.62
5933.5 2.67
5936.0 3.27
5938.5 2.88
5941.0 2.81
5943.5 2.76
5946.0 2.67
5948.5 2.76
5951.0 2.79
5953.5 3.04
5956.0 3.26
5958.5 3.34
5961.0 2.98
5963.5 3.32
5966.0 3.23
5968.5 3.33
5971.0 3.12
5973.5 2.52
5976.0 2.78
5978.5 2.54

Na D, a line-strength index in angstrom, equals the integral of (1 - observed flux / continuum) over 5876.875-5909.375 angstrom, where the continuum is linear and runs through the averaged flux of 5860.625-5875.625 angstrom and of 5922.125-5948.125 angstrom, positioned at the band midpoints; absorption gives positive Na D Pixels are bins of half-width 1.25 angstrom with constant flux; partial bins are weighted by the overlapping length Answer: 1.1 angstrom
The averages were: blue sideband 2.9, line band 2.81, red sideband 2.91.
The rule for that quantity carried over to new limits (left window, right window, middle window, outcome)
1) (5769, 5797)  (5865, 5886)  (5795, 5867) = 0.6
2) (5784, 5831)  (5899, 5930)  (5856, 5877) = 0.8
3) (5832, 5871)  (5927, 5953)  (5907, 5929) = -0.9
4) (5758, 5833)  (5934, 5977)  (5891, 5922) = 1.5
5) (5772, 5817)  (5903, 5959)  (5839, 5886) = 0.4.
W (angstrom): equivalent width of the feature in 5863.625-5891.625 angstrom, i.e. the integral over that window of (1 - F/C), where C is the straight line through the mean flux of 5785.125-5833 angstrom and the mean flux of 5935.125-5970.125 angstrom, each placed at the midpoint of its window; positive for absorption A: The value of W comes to 1.4 angstrom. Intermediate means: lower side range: 3.06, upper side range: 3.03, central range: 2.9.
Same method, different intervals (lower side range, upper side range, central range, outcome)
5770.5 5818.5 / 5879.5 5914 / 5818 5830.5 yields -0.6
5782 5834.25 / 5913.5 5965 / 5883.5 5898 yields 1.4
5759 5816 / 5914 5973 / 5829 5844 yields 0.0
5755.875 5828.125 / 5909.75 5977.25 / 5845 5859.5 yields -0.2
